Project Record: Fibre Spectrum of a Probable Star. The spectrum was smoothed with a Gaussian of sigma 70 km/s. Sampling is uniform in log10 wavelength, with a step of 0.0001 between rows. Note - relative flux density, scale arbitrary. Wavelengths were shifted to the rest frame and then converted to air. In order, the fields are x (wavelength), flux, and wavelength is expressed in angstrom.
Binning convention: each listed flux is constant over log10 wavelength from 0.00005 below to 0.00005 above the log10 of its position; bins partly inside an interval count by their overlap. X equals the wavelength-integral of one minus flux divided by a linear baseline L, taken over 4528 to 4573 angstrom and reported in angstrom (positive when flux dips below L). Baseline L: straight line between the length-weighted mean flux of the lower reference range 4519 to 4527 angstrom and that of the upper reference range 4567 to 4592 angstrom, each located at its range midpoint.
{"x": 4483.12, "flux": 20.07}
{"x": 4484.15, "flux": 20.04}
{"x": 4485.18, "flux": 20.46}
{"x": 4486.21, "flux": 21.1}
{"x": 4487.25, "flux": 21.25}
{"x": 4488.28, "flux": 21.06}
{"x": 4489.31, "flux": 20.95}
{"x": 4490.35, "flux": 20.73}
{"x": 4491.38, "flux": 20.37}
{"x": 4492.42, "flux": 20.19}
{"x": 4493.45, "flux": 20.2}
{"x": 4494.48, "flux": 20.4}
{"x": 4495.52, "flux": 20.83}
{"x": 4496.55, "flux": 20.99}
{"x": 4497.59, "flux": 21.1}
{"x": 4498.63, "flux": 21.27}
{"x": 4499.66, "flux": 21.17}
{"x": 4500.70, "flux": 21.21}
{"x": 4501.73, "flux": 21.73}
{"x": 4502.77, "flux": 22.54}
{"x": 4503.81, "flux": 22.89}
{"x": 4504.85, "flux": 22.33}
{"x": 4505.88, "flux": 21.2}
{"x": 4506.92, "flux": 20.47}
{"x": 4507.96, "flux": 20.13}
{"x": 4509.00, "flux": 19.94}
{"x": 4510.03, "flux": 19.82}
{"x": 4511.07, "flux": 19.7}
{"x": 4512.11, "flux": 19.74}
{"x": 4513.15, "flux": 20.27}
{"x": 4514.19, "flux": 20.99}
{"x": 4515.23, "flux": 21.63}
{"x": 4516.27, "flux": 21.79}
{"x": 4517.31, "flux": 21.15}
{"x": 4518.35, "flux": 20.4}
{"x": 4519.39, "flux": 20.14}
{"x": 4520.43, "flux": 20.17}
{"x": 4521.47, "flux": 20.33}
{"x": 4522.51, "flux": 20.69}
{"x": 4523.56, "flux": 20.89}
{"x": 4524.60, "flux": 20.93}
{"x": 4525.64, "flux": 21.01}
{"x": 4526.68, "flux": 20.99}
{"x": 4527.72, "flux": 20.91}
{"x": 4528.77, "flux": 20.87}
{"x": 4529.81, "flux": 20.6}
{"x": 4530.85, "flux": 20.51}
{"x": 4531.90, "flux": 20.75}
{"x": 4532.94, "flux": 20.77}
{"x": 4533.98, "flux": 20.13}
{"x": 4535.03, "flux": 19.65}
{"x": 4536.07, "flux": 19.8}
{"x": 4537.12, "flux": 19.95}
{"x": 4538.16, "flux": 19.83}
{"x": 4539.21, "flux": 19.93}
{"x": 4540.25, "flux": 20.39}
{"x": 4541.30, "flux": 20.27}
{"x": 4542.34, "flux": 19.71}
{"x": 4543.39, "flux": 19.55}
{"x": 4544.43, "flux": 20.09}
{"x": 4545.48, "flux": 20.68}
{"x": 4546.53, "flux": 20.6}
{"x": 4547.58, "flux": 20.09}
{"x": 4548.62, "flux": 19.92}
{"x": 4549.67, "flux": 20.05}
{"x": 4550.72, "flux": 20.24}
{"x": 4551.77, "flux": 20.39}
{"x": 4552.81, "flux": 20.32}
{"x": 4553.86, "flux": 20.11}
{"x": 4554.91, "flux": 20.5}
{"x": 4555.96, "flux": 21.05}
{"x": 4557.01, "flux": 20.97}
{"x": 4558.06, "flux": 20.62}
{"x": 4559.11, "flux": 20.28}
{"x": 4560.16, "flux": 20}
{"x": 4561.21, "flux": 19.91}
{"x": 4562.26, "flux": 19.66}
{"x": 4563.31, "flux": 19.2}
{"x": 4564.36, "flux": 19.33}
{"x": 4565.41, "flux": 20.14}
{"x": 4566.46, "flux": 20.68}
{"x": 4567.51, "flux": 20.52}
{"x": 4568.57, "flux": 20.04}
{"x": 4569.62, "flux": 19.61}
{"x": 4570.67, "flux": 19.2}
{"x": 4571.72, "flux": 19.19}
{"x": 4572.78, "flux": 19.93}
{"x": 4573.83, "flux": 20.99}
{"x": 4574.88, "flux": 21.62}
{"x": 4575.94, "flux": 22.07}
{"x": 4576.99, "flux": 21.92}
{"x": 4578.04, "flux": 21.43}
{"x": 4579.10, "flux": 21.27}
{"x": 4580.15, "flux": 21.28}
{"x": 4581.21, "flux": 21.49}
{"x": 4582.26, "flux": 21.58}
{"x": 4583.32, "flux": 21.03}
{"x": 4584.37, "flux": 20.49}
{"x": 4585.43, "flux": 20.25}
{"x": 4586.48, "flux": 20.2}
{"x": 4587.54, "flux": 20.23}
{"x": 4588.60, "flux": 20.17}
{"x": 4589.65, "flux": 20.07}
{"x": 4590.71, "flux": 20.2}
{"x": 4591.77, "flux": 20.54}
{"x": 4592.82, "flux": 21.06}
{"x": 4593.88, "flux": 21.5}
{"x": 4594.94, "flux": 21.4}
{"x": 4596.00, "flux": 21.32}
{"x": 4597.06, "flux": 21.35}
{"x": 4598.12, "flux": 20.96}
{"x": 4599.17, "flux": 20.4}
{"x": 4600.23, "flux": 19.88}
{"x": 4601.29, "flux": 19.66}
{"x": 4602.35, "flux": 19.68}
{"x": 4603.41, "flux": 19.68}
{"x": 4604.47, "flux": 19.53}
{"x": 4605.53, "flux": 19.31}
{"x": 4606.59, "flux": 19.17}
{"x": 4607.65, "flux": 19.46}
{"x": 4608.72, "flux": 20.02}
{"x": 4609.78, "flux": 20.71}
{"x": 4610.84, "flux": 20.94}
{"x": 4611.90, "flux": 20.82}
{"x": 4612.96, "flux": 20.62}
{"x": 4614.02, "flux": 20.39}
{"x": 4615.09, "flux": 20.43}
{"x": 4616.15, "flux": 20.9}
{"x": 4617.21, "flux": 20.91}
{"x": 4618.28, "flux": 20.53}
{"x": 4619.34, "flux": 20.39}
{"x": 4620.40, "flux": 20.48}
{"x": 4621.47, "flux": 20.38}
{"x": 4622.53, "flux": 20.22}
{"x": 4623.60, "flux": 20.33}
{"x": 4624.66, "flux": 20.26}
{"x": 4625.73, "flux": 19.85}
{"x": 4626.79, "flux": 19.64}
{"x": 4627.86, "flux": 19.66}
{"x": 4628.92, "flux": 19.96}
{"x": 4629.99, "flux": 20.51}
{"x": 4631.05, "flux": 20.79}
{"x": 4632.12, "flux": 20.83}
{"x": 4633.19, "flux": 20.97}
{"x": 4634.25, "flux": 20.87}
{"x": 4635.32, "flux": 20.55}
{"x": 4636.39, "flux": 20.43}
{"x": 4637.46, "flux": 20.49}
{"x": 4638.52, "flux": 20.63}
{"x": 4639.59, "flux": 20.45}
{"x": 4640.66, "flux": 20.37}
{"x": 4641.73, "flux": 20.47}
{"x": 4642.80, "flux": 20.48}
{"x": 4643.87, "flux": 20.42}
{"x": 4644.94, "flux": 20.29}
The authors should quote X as 1.1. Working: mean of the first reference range 20.6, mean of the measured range 20.1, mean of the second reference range 20.6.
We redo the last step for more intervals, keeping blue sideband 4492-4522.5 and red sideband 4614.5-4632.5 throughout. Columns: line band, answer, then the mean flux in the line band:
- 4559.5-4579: 0.25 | 20.3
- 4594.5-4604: 0.00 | 20.5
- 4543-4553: 0.23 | 20.2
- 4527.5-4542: 0.31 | 20.3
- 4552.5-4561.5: 0.09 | 20.4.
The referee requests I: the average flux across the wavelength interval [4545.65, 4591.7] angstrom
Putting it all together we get 20.4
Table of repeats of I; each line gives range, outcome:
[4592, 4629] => 20.3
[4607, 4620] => 20.5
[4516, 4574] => 20.3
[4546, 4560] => 20.4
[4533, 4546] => 20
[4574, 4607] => 20.7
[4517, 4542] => 20.5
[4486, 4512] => 20.9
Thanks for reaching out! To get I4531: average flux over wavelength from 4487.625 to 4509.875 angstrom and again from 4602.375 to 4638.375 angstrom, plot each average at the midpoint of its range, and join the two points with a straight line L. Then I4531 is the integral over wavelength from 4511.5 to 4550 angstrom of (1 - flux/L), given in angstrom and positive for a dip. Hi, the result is 0.7 angstrom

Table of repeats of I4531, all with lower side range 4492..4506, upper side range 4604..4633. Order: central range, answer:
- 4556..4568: 0.4 angstrom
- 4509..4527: 0.5 angstrom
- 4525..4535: 0.2 angstrom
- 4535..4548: 0.5 angstrom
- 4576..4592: -0.2 angstrom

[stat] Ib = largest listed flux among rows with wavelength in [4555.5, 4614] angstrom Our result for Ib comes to 22.07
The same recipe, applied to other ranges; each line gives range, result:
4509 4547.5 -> 21.79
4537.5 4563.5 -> 21.05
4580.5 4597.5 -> 21.58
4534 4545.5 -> 20.68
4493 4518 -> 22.89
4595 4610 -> 21.35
